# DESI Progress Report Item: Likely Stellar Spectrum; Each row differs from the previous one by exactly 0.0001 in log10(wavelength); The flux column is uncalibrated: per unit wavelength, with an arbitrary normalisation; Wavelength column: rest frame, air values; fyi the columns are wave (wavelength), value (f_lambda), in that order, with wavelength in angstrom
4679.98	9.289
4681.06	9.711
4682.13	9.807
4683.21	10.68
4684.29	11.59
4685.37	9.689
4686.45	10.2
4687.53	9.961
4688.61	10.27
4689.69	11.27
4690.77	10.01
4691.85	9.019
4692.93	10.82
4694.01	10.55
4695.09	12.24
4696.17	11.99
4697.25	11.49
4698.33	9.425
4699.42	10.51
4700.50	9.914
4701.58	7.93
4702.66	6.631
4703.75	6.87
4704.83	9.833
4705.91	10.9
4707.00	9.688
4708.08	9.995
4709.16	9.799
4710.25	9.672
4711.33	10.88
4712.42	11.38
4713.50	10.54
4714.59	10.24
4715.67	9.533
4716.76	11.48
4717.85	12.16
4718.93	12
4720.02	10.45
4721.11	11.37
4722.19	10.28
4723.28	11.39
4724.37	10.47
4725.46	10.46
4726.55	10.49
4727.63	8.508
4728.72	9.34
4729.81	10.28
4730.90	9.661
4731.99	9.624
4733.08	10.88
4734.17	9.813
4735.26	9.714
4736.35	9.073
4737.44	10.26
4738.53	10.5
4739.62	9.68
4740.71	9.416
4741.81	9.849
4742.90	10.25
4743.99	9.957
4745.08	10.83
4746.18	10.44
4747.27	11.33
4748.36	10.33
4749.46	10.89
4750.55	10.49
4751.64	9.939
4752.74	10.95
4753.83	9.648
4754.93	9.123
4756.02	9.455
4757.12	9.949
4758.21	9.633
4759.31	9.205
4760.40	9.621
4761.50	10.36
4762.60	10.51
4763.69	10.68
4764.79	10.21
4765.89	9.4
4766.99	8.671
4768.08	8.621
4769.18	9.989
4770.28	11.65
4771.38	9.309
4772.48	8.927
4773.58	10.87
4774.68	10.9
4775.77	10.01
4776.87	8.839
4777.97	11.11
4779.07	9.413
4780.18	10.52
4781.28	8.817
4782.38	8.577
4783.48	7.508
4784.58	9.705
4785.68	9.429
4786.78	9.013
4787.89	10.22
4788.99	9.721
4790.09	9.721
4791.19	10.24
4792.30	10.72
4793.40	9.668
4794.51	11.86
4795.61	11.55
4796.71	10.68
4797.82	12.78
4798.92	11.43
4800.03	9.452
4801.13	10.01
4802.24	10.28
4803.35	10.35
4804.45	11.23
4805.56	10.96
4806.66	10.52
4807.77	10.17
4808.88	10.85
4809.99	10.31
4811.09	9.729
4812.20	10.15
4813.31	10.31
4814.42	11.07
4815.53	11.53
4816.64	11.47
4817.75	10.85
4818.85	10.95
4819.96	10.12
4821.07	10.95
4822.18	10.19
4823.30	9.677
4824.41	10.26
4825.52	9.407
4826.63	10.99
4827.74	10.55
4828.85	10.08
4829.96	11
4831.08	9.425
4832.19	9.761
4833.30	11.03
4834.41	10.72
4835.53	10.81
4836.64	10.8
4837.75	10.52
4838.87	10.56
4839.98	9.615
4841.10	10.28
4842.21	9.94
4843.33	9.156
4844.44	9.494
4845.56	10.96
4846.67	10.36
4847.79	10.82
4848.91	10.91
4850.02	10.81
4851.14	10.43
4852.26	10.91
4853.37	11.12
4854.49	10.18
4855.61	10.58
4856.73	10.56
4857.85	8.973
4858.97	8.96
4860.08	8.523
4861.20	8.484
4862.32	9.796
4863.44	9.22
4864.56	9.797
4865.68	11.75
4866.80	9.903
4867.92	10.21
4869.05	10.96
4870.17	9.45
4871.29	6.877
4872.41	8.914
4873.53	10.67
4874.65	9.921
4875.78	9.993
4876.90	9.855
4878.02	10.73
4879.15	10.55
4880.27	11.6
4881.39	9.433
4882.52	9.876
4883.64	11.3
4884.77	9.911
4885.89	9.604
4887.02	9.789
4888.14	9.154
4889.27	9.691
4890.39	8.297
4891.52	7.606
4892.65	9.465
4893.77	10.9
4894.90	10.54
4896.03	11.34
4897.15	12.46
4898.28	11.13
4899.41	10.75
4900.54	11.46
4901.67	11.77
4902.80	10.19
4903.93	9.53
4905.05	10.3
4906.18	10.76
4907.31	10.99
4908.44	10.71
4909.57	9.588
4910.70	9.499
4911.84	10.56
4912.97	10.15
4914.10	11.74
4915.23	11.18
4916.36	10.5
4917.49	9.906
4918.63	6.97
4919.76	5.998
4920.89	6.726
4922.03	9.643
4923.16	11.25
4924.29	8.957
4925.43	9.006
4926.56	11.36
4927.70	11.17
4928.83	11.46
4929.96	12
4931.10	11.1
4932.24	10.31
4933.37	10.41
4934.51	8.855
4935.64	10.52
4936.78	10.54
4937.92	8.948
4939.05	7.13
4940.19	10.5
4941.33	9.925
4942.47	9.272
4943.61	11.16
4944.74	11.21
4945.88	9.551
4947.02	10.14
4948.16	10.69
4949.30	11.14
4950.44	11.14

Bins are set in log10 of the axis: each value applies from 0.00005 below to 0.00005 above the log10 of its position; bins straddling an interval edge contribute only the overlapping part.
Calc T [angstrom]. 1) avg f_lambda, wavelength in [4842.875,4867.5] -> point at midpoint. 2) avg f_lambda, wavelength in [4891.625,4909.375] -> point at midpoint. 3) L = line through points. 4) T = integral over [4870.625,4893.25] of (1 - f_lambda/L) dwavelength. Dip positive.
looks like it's 1.7 angstrom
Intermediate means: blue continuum 10.1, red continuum 10.7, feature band 9.67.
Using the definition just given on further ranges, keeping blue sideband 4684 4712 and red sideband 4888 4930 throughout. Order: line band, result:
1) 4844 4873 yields 0.4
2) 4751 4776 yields 0.4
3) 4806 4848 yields -1.3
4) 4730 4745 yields 0.2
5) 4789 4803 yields -0.8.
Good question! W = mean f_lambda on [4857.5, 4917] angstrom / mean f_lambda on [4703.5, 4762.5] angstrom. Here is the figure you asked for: 1.0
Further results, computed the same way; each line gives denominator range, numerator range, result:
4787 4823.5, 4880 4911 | 0.97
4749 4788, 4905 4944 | 1.02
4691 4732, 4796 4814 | 1.04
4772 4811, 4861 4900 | 0.98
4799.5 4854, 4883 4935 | 0.97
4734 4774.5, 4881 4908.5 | 1.03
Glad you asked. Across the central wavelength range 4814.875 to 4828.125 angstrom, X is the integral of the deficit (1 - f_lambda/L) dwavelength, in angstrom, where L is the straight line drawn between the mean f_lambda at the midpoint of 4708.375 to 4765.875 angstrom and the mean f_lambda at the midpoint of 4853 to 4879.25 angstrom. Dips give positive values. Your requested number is -0.8 angstrom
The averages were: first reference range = 10.2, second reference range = 9.81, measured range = 10.6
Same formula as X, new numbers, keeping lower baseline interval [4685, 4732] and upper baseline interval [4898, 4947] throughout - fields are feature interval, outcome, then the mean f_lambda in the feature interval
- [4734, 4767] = 0.5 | 10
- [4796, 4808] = -0.7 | 10.7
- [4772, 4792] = 1.0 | 9.66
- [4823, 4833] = 0.0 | 10.2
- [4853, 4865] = 0.6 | 9.63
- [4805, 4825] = -0.8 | 10.6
